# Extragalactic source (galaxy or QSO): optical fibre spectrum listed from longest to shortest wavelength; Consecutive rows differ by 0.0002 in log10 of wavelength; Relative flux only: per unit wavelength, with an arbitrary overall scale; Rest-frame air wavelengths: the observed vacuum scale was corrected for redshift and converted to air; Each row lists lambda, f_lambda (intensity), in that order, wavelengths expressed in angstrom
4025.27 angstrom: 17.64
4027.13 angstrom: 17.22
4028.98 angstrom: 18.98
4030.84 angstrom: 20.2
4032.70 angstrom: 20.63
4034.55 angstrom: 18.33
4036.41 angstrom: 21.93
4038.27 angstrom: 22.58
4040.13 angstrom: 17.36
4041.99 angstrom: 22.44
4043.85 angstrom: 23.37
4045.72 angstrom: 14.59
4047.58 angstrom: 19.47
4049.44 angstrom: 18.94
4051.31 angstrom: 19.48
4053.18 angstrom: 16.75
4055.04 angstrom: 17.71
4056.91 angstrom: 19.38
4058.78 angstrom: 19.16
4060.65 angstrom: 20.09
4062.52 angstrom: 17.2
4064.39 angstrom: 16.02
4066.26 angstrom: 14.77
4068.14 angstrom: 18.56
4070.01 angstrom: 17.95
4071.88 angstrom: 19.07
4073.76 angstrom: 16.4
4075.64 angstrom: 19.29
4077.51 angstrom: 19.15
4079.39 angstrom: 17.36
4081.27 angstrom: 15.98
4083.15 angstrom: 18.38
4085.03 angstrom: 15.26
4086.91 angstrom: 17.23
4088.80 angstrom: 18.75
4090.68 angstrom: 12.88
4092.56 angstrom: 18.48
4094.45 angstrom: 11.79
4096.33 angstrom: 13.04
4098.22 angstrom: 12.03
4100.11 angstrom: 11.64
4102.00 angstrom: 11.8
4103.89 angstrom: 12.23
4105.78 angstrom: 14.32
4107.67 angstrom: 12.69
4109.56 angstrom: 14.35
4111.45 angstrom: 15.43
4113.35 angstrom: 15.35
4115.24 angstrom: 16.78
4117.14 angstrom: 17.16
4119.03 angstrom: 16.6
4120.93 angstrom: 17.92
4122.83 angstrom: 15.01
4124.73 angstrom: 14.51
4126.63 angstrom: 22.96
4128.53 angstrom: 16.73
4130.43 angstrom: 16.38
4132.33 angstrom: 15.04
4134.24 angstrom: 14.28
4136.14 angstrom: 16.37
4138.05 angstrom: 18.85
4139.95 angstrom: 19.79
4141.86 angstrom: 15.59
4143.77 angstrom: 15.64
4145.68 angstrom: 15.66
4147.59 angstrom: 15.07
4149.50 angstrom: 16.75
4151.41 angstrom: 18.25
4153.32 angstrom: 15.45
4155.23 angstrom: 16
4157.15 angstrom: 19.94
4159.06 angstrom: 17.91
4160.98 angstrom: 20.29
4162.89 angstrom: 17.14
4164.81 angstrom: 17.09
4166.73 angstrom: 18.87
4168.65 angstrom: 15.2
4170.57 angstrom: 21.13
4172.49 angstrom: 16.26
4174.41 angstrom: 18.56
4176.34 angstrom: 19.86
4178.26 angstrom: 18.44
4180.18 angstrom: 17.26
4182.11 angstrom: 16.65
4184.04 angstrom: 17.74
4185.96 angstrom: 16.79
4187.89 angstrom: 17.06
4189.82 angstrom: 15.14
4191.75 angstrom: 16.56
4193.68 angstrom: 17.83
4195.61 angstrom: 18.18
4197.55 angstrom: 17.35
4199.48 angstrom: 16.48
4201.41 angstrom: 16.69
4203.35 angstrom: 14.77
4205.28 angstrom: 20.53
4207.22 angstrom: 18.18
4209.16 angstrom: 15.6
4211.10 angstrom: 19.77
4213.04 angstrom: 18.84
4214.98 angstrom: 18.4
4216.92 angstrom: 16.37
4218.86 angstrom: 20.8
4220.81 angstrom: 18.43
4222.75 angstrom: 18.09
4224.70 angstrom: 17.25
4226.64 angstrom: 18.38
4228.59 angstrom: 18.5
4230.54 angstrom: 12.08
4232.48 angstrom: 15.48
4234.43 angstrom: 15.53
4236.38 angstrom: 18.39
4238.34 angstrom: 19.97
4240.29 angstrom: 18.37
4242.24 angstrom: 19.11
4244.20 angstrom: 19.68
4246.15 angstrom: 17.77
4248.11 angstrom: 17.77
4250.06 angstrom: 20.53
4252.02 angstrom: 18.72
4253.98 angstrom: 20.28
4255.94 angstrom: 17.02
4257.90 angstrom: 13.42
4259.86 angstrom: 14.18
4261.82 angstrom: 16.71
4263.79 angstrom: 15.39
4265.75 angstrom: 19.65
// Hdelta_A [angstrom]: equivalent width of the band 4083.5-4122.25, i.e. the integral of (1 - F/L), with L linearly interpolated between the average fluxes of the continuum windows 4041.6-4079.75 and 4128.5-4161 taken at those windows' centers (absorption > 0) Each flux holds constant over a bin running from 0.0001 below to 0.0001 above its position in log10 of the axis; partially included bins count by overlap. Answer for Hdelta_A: 6.0 angstrom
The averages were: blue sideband 18.4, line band 14.8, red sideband 16.8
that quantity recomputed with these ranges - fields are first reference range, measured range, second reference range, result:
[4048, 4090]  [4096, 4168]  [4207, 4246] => 7.0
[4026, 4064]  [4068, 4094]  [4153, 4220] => 2.1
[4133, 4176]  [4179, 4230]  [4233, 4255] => 1.4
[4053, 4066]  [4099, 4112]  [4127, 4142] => 3.1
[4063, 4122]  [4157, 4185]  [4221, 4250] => -2.1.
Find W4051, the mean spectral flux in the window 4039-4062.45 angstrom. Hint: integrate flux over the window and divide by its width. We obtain 19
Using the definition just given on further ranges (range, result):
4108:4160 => 16.6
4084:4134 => 15.2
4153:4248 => 17.7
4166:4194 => 17.5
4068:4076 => 18.2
